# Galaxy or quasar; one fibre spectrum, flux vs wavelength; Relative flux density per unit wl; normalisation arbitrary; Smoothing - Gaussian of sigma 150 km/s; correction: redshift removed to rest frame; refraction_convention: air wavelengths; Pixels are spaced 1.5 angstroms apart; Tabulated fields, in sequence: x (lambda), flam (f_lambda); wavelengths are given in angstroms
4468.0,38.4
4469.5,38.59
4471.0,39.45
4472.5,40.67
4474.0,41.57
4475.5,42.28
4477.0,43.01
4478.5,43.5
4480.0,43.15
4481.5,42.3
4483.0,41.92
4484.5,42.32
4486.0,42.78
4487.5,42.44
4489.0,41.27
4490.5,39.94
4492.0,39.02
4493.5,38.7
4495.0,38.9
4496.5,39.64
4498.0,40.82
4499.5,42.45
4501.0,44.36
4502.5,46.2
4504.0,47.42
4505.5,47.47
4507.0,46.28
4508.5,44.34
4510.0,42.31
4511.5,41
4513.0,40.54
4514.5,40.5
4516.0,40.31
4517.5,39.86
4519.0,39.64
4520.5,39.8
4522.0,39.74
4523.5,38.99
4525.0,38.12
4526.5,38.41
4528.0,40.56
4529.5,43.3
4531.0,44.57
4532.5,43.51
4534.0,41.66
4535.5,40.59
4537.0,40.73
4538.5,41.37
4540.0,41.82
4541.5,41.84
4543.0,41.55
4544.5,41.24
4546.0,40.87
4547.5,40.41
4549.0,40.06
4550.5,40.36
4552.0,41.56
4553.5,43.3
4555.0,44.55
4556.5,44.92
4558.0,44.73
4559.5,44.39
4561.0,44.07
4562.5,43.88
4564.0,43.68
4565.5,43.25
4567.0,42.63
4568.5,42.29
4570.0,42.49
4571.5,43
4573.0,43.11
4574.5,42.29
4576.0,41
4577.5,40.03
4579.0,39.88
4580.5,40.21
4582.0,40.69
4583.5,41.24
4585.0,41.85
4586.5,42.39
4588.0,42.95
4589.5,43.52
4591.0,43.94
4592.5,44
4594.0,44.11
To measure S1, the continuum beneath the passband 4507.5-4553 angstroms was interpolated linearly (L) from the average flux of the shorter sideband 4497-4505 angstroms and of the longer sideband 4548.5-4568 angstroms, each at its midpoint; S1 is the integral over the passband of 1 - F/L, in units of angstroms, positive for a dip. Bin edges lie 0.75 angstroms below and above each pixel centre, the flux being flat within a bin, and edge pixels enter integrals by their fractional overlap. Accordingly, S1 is 2.8 angstroms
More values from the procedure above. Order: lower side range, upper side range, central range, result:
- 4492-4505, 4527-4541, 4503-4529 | 0.3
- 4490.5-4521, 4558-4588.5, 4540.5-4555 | 0.3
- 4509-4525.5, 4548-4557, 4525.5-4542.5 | -0.2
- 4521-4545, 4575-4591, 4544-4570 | -0.9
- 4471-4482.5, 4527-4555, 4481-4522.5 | 0.1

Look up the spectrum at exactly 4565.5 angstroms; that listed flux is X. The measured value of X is 43.25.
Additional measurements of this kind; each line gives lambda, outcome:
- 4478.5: 43.5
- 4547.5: 40.41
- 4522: 39.74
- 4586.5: 42.39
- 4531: 44.57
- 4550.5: 40.36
